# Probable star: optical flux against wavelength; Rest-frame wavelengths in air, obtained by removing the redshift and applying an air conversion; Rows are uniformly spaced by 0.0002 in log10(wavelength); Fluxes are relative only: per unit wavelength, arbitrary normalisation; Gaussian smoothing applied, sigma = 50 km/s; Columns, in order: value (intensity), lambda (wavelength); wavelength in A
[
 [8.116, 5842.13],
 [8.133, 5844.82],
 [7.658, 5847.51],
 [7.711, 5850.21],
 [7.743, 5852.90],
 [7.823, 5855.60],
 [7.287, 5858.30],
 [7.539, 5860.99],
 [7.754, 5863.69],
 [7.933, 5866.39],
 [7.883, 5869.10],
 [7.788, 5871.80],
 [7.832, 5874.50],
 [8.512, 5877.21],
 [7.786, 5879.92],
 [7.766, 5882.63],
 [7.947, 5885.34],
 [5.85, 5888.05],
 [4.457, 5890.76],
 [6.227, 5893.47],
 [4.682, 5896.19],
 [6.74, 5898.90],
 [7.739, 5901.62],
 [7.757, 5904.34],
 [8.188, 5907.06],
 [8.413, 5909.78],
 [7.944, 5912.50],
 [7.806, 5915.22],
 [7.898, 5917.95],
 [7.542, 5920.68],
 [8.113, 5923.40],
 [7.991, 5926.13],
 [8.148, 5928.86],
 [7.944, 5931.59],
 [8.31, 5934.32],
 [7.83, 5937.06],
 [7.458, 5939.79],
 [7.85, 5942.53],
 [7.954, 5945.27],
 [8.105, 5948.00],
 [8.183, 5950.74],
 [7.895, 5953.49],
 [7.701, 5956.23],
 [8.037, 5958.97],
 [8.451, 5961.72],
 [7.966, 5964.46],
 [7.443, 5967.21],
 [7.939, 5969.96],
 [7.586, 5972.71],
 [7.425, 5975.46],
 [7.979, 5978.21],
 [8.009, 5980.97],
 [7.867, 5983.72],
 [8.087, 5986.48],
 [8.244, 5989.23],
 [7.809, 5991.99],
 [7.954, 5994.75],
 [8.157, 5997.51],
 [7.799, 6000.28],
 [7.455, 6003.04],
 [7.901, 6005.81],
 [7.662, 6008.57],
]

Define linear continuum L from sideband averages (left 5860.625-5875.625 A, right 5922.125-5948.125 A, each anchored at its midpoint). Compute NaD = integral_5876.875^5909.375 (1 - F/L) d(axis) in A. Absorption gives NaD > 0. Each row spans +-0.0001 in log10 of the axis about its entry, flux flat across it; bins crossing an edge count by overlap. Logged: 3.72 A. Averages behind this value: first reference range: 7.8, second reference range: 7.96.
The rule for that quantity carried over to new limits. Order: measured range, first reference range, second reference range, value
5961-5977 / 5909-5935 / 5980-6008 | 0.3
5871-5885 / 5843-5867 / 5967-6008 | -0.3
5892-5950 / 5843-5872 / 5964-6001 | 1.2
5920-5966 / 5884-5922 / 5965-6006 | -3.2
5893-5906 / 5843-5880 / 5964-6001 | 1.9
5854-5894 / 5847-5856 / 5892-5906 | -0.9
